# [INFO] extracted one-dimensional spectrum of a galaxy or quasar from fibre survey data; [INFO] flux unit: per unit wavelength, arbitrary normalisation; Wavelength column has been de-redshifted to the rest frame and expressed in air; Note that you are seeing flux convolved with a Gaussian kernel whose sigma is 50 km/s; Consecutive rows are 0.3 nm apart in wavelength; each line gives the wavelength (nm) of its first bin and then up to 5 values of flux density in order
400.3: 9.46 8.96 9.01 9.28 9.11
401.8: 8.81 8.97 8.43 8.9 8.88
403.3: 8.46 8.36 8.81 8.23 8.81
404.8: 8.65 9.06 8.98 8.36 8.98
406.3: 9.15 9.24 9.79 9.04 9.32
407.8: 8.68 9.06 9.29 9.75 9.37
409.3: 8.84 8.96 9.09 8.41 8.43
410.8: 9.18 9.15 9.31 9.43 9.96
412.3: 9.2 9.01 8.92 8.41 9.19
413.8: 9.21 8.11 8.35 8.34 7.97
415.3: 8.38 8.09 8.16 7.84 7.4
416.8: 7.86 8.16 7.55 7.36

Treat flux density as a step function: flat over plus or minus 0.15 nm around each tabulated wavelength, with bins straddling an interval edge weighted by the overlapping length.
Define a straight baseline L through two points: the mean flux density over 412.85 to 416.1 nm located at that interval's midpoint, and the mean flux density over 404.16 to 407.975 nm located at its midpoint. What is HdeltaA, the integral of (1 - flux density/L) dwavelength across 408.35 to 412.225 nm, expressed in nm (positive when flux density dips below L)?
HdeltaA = -0.21 nm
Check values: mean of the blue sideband 8.97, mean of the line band 9.16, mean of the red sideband 8.44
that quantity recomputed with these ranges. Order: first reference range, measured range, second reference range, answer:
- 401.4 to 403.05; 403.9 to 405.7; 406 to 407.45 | 0.07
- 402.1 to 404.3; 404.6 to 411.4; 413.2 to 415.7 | -0.39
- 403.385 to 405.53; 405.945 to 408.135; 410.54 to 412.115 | -0.06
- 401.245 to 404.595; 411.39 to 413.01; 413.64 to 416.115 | -0.17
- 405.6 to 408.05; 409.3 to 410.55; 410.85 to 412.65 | 0.07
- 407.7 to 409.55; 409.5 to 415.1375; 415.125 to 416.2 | -0.16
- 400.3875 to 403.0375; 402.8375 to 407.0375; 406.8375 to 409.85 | 0.10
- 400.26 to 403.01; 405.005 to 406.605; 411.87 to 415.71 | -0.01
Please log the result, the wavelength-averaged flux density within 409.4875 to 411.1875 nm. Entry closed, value 8.86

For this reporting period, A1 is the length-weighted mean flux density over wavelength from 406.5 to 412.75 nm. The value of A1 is 9.17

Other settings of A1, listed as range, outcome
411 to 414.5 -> 9.03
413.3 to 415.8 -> 8.45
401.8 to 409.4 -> 8.93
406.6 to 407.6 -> 9.36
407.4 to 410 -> 9.15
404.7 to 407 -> 9.02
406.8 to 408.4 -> 9.17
